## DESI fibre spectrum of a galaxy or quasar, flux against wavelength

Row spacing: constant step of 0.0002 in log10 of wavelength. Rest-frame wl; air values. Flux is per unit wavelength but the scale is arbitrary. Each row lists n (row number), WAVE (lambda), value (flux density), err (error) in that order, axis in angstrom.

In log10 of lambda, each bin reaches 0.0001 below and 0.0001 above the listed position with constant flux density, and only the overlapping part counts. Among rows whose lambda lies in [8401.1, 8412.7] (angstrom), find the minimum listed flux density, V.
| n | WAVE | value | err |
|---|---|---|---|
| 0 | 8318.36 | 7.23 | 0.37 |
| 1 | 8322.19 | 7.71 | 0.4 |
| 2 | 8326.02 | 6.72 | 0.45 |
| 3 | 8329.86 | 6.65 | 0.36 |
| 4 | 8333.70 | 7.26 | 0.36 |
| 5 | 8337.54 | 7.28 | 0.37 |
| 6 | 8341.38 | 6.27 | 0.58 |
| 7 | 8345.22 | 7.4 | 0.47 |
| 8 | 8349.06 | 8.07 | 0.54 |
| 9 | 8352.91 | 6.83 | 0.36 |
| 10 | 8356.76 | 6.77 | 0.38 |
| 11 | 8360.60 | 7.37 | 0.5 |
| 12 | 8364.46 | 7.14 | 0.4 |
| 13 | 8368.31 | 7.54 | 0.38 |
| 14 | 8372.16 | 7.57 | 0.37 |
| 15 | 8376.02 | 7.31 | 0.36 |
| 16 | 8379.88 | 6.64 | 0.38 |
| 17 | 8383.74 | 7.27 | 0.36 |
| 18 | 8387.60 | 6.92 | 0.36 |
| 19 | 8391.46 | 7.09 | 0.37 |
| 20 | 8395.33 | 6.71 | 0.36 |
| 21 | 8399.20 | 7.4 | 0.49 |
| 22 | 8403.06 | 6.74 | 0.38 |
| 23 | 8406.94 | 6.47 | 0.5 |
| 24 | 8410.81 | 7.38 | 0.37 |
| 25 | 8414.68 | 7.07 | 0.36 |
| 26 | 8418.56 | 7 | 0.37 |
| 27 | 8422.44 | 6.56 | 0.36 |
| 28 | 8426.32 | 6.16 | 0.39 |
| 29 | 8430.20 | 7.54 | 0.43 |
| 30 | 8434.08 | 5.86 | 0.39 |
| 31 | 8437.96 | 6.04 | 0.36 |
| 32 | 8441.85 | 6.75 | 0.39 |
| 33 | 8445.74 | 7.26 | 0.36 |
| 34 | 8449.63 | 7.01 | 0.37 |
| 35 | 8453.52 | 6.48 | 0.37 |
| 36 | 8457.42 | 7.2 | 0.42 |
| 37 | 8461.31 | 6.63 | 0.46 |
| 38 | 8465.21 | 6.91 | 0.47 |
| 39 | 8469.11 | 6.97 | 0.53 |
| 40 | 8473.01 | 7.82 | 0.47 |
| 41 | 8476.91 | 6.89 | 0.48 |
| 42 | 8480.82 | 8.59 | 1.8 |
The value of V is 6.47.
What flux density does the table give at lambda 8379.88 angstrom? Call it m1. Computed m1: 6.64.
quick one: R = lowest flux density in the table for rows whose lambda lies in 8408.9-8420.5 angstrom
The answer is 7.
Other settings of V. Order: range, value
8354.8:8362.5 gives 6.77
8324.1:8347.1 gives 6.27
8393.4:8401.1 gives 6.71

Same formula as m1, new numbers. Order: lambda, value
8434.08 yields 5.86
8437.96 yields 6.04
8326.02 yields 6.72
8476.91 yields 6.89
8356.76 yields 6.77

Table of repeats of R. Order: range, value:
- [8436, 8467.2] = 6.04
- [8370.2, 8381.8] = 6.64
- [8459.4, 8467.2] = 6.63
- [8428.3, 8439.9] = 5.86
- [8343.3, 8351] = 7.4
